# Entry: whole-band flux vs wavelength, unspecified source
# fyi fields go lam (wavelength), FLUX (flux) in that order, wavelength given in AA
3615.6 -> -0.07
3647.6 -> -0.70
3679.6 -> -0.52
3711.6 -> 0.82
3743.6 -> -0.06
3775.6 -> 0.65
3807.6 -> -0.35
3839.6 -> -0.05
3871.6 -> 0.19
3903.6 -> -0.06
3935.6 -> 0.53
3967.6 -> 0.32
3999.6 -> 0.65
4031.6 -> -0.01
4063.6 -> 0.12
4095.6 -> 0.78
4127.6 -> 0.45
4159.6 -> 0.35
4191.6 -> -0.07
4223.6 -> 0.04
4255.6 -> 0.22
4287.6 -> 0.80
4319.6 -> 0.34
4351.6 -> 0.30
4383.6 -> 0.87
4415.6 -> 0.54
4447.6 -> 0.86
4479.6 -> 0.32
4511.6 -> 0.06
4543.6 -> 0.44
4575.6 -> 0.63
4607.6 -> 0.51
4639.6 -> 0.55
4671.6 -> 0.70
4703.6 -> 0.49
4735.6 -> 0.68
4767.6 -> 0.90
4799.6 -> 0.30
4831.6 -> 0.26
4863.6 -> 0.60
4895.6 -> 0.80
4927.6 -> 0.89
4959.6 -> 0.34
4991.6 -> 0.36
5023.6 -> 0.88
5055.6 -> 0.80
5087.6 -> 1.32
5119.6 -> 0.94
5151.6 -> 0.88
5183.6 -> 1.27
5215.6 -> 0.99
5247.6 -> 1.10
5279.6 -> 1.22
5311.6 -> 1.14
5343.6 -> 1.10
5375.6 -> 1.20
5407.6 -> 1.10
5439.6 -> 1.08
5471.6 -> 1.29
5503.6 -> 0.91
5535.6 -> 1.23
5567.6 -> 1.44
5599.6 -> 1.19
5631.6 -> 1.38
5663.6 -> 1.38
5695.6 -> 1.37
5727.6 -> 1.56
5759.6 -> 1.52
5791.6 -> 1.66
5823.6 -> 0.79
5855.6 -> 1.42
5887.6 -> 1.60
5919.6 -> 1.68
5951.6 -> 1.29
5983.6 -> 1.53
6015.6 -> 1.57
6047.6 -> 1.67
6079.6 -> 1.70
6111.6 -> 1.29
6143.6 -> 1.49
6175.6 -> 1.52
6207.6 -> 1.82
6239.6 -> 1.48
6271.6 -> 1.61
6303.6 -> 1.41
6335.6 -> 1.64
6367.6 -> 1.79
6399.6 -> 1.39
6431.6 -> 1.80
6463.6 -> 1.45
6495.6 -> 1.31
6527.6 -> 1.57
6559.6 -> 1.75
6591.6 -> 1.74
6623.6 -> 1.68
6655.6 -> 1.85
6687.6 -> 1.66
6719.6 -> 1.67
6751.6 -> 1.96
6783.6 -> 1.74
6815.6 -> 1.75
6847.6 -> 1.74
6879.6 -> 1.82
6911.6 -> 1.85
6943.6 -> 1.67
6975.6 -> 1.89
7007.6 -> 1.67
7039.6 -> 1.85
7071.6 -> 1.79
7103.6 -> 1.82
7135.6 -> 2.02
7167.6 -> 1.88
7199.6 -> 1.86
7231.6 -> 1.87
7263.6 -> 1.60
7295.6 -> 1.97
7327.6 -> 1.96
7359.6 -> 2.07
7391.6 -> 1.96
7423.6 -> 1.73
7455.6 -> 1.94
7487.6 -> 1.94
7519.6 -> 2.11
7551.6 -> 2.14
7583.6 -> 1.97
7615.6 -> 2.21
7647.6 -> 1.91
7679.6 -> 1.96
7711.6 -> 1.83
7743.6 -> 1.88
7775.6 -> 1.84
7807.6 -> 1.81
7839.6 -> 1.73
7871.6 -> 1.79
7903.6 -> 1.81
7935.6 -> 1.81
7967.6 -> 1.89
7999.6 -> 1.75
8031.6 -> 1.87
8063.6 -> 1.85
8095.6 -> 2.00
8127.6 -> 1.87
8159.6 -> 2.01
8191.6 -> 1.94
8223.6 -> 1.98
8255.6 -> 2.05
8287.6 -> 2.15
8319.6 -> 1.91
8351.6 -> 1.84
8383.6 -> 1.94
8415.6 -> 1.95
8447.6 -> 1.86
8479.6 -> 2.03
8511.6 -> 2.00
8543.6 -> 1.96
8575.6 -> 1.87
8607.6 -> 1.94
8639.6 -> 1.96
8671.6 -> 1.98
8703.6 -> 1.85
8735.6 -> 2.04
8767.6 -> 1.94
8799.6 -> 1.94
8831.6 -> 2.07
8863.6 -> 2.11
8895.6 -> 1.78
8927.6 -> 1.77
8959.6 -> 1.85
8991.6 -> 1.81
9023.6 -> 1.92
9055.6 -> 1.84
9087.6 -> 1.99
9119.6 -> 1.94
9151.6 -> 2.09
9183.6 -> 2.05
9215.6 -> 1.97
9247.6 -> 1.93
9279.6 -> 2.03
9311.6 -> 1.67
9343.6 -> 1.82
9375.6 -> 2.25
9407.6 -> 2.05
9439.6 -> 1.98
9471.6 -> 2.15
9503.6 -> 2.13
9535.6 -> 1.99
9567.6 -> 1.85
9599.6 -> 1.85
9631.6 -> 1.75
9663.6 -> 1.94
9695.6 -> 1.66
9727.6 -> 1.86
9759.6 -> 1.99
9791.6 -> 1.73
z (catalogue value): 0.26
